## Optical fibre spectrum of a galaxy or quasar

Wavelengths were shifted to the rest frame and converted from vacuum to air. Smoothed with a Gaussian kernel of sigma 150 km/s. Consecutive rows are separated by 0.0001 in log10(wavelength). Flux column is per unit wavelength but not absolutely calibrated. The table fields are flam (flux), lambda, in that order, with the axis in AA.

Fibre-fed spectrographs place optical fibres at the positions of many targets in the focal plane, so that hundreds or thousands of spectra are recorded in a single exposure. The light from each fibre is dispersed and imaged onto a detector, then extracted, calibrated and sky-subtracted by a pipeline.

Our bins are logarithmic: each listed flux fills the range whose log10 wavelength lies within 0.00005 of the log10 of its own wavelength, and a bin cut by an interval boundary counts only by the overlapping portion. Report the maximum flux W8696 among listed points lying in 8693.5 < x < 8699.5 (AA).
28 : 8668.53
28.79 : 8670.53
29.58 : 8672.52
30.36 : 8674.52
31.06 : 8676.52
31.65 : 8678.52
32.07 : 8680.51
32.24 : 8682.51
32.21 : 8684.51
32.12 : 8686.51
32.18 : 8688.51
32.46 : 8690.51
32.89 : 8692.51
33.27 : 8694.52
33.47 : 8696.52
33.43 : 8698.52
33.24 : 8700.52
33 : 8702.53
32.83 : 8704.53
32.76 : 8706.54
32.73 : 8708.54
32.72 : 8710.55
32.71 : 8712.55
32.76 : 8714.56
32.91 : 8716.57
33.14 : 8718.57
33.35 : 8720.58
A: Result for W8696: 33.47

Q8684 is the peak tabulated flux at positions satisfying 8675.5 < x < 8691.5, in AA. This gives 32.46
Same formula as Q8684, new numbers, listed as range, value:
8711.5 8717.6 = 32.91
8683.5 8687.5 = 32.21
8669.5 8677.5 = 31.06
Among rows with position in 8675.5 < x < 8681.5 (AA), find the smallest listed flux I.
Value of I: 31.06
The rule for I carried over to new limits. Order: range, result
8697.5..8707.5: 32.76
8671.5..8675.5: 29.58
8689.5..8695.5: 32.46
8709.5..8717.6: 32.71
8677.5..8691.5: 31.65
